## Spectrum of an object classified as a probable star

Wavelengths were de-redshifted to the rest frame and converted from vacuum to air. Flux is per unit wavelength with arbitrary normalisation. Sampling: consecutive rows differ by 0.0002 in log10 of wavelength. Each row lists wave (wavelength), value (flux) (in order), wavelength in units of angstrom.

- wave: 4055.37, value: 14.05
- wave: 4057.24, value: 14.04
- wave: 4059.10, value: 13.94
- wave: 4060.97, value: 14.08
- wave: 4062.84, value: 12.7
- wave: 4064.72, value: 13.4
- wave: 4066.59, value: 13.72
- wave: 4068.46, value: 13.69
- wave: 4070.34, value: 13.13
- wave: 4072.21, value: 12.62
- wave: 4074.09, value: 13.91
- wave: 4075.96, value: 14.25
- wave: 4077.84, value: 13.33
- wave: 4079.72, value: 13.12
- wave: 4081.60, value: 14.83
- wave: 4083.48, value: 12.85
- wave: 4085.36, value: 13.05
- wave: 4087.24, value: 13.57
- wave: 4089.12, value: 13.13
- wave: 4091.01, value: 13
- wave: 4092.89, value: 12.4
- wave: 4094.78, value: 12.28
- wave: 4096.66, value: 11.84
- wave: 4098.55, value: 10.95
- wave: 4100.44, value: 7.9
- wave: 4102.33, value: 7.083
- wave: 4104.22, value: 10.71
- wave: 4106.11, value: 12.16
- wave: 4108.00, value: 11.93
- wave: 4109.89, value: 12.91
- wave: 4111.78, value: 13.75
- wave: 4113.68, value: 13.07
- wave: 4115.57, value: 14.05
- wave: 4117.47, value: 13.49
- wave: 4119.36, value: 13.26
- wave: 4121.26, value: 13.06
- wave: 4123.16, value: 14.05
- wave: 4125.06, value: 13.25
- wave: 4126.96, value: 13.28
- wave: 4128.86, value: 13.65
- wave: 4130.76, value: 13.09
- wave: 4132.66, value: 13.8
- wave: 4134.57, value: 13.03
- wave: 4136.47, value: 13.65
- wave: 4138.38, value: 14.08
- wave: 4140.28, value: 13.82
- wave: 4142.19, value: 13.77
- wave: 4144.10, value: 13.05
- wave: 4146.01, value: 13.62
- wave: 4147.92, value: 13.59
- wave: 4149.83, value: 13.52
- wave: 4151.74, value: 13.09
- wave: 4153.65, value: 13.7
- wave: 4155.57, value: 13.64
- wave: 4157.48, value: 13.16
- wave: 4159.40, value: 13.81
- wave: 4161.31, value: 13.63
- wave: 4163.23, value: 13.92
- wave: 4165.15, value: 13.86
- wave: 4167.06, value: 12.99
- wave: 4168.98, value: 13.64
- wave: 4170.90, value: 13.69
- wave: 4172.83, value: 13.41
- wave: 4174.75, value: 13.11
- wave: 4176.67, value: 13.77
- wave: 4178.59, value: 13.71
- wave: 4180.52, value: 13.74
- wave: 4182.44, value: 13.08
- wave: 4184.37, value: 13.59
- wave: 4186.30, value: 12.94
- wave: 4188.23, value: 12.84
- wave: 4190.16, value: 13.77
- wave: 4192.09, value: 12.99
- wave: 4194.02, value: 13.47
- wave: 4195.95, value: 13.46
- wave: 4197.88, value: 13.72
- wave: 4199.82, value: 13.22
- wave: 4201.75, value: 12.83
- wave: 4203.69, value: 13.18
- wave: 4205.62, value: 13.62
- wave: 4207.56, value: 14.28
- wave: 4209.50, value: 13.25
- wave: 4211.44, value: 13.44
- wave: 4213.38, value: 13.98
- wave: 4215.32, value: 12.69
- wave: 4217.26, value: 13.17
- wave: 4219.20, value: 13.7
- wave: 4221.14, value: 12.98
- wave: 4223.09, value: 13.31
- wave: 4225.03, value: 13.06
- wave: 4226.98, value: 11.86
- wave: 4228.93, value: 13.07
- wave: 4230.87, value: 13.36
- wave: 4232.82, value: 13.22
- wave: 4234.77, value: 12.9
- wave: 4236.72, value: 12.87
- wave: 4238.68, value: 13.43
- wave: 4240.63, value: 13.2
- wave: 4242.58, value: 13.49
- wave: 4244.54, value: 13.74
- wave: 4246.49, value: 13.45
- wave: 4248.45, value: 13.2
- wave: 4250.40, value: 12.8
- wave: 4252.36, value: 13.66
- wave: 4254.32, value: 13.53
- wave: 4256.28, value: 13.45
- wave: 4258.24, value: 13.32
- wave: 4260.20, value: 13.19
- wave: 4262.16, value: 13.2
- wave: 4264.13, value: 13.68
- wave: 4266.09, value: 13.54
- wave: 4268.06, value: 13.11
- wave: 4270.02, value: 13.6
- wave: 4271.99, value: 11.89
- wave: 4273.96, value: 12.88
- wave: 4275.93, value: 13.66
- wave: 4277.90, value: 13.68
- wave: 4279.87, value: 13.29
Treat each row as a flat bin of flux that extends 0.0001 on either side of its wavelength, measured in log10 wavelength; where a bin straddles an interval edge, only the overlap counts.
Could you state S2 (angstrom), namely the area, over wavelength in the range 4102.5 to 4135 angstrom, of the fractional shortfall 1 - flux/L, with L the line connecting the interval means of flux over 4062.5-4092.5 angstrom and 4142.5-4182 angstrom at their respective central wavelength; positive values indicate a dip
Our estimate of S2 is 1.2 angstrom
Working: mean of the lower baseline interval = 13.4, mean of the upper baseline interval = 13.5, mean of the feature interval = 13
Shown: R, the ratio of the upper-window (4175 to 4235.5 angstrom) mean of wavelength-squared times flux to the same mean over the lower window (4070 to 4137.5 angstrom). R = 1.09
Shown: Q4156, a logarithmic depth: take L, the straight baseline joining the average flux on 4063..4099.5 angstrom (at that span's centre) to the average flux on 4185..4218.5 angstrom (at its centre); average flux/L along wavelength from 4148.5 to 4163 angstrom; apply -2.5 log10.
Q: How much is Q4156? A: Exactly -0.02 mag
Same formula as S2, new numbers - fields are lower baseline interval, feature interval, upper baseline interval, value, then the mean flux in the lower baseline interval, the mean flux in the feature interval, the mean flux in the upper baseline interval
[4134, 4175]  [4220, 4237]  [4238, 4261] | 0.6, 13.5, 13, 13.4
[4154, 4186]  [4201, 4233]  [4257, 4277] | 0.3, 13.5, 13.2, 13.2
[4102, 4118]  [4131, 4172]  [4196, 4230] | -2.9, 12.3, 13.6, 13.3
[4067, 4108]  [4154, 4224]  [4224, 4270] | -2.8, 12.4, 13.4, 13.2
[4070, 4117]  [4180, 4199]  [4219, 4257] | -0.6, 12.5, 13.3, 13.2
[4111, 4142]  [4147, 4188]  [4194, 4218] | -0.1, 13.5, 13.5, 13.4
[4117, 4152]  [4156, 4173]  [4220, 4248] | -0.2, 13.5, 13.6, 13.1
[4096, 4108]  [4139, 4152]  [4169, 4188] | -1.6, 10.2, 13.5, 13.4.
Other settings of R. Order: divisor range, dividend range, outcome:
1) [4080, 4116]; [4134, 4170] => 1.14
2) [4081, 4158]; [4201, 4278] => 1.09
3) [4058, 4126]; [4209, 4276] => 1.11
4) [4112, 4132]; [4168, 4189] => 1.03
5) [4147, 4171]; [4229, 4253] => 1.02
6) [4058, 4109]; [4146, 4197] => 1.12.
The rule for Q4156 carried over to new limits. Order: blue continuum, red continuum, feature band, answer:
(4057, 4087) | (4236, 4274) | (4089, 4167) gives 0.04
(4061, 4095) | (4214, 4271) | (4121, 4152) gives -0.02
